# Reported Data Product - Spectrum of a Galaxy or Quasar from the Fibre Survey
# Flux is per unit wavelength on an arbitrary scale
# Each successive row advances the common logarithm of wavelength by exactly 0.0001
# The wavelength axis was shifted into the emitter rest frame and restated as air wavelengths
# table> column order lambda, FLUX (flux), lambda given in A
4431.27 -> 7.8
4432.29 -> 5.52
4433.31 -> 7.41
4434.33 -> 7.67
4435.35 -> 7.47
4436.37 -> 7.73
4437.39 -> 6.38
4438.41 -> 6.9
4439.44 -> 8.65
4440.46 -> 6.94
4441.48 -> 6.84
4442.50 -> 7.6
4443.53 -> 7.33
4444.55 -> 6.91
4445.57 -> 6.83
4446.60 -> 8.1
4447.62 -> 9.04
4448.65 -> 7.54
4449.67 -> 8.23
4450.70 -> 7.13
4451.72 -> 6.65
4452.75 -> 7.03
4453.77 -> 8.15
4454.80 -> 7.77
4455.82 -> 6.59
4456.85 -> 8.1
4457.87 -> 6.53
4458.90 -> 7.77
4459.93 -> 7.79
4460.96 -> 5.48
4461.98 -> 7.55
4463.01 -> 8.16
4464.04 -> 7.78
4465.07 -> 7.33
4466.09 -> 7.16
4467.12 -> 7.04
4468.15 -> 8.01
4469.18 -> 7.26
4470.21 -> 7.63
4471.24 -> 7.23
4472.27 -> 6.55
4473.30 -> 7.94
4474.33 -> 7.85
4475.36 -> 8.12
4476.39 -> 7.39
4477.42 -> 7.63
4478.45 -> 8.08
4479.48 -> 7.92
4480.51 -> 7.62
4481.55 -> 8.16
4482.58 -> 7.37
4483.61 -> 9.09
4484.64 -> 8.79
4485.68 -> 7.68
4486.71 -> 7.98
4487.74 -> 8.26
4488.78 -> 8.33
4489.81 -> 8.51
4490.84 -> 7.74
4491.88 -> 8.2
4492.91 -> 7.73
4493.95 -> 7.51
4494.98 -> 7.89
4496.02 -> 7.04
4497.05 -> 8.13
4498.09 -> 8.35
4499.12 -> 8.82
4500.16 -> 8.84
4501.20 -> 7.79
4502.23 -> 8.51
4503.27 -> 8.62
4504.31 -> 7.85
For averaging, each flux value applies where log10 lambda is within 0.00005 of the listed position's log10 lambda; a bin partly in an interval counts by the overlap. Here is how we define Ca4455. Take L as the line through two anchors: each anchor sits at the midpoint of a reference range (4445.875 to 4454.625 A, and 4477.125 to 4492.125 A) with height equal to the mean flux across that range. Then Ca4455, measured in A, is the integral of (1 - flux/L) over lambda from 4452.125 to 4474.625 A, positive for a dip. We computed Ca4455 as 1.3 A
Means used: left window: 7.71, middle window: 7.39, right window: 8.09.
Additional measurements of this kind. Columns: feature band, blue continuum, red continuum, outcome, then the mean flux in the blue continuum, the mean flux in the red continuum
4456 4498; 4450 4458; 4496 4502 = 0.5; 7.3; 8.28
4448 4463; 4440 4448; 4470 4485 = 0.4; 7.43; 7.82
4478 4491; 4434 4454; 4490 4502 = -0.4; 7.45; 8.03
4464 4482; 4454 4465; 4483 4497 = 0.2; 7.37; 8.06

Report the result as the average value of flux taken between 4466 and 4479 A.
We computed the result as 7.54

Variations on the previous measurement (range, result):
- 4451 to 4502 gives 7.72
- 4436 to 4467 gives 7.39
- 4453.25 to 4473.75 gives 7.39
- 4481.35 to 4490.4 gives 8.25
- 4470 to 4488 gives 7.85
